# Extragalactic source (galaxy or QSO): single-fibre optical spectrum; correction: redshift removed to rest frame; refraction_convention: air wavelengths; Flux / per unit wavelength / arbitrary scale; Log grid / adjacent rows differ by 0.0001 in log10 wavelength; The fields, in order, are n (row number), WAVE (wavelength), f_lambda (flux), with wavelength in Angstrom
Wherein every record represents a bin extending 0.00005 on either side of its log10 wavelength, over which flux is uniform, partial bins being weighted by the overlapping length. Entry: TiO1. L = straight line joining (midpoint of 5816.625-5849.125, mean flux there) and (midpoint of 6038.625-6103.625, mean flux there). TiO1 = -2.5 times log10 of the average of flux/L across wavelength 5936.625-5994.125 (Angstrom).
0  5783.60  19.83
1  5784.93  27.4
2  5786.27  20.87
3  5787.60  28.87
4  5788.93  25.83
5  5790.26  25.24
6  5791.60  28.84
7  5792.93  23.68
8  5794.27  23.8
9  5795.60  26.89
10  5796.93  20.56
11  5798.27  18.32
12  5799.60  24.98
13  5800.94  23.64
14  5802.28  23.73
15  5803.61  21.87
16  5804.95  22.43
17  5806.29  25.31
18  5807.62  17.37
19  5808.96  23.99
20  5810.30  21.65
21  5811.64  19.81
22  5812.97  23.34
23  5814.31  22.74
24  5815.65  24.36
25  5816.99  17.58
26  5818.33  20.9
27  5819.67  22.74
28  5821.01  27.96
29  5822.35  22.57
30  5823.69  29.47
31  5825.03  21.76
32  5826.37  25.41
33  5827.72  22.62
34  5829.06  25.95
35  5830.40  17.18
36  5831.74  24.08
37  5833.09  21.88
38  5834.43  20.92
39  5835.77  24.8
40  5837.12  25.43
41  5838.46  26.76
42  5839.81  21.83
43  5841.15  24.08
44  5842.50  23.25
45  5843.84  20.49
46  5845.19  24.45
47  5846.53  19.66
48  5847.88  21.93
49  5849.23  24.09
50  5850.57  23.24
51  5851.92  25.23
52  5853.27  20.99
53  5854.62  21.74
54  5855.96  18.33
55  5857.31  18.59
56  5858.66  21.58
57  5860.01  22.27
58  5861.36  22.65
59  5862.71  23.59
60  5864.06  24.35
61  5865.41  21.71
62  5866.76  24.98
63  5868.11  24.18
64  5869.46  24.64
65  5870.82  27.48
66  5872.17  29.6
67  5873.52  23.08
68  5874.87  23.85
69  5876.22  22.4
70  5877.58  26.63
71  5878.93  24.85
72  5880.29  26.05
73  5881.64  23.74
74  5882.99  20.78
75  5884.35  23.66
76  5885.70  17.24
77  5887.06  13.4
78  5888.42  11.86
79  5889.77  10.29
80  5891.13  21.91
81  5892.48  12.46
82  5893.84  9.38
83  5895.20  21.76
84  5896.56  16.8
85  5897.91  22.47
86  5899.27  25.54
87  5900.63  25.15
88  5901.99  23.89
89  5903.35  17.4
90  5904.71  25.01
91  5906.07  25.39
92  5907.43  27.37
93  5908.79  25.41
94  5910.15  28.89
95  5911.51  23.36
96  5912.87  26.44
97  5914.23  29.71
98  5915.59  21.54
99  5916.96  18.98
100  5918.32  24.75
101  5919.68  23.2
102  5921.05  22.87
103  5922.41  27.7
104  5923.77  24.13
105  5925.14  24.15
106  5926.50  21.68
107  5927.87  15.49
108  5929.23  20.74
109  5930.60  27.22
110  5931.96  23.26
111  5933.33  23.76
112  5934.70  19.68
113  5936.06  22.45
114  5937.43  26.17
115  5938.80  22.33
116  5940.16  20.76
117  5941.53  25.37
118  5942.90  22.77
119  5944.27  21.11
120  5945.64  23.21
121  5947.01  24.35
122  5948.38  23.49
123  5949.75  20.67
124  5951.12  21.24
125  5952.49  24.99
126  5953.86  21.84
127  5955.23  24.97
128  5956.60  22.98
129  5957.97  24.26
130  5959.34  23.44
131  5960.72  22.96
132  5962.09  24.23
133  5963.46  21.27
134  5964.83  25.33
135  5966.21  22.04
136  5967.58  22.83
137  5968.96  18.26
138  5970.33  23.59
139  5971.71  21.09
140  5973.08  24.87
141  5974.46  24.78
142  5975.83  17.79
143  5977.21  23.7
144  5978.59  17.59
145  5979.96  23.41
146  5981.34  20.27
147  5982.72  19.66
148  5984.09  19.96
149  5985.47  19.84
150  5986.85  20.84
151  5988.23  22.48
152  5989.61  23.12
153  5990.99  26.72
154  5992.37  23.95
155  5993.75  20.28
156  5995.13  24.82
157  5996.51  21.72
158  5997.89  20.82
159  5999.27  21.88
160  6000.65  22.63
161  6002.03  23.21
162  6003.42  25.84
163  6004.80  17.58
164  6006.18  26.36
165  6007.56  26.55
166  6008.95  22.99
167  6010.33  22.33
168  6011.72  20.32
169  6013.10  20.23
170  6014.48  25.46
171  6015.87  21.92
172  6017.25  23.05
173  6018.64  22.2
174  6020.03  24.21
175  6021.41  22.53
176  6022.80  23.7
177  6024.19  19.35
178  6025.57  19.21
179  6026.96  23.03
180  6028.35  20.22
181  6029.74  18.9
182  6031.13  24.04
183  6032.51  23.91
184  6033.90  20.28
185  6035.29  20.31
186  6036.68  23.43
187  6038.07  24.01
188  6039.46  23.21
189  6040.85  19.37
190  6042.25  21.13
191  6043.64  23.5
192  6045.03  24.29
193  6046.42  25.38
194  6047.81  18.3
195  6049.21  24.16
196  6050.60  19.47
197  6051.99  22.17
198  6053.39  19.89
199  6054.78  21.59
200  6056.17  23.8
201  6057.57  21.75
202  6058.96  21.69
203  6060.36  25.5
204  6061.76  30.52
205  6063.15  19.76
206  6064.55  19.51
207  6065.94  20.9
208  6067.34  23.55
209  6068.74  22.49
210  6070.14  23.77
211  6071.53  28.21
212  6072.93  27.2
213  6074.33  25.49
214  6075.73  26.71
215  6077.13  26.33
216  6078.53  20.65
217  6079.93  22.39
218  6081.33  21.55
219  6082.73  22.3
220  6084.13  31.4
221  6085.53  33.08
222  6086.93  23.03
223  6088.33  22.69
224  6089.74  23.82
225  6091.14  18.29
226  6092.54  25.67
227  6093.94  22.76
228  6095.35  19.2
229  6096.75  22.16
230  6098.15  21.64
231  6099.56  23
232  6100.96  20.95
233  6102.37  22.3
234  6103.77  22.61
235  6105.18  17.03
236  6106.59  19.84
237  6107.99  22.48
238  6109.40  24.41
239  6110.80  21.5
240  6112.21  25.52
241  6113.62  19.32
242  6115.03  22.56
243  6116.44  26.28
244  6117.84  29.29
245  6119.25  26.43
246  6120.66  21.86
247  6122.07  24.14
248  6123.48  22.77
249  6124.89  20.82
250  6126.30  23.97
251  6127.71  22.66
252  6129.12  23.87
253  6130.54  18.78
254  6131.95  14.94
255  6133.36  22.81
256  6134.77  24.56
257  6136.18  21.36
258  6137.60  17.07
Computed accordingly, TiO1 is 0.03 mag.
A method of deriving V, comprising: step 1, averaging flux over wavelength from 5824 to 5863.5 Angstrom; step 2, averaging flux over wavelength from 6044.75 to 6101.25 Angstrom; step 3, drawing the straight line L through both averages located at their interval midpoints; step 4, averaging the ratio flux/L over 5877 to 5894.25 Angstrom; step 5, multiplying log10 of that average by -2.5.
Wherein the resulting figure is 0.21 mag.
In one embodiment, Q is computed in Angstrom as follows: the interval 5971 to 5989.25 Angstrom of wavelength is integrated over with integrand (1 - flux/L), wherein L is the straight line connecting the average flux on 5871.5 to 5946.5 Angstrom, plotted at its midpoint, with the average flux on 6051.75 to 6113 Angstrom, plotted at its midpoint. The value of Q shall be 1.1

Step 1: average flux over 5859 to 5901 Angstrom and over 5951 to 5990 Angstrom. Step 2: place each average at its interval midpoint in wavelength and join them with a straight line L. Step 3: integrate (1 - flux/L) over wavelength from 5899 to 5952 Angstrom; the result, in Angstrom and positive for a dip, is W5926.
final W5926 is -3.93 Angstrom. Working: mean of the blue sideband 21.5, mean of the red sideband 22.2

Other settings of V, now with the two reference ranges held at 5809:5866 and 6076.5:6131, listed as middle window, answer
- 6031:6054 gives 0.042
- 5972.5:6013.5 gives 0.034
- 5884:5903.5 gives 0.248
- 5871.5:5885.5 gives -0.067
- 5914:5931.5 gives -0.011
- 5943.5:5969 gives -0.002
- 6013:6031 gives 0.049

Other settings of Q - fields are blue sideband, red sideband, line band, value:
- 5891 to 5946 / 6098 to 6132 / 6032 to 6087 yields -2.03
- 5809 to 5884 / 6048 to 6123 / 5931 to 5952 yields 0.40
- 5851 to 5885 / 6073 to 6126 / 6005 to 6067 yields 2.77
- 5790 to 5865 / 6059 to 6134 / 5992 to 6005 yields 0.38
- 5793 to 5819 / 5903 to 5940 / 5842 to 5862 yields 0.85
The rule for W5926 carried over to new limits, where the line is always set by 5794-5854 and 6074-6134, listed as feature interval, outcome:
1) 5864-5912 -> 1.8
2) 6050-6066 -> 0.5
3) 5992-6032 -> 1.0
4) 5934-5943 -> 0.1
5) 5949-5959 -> 0.0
